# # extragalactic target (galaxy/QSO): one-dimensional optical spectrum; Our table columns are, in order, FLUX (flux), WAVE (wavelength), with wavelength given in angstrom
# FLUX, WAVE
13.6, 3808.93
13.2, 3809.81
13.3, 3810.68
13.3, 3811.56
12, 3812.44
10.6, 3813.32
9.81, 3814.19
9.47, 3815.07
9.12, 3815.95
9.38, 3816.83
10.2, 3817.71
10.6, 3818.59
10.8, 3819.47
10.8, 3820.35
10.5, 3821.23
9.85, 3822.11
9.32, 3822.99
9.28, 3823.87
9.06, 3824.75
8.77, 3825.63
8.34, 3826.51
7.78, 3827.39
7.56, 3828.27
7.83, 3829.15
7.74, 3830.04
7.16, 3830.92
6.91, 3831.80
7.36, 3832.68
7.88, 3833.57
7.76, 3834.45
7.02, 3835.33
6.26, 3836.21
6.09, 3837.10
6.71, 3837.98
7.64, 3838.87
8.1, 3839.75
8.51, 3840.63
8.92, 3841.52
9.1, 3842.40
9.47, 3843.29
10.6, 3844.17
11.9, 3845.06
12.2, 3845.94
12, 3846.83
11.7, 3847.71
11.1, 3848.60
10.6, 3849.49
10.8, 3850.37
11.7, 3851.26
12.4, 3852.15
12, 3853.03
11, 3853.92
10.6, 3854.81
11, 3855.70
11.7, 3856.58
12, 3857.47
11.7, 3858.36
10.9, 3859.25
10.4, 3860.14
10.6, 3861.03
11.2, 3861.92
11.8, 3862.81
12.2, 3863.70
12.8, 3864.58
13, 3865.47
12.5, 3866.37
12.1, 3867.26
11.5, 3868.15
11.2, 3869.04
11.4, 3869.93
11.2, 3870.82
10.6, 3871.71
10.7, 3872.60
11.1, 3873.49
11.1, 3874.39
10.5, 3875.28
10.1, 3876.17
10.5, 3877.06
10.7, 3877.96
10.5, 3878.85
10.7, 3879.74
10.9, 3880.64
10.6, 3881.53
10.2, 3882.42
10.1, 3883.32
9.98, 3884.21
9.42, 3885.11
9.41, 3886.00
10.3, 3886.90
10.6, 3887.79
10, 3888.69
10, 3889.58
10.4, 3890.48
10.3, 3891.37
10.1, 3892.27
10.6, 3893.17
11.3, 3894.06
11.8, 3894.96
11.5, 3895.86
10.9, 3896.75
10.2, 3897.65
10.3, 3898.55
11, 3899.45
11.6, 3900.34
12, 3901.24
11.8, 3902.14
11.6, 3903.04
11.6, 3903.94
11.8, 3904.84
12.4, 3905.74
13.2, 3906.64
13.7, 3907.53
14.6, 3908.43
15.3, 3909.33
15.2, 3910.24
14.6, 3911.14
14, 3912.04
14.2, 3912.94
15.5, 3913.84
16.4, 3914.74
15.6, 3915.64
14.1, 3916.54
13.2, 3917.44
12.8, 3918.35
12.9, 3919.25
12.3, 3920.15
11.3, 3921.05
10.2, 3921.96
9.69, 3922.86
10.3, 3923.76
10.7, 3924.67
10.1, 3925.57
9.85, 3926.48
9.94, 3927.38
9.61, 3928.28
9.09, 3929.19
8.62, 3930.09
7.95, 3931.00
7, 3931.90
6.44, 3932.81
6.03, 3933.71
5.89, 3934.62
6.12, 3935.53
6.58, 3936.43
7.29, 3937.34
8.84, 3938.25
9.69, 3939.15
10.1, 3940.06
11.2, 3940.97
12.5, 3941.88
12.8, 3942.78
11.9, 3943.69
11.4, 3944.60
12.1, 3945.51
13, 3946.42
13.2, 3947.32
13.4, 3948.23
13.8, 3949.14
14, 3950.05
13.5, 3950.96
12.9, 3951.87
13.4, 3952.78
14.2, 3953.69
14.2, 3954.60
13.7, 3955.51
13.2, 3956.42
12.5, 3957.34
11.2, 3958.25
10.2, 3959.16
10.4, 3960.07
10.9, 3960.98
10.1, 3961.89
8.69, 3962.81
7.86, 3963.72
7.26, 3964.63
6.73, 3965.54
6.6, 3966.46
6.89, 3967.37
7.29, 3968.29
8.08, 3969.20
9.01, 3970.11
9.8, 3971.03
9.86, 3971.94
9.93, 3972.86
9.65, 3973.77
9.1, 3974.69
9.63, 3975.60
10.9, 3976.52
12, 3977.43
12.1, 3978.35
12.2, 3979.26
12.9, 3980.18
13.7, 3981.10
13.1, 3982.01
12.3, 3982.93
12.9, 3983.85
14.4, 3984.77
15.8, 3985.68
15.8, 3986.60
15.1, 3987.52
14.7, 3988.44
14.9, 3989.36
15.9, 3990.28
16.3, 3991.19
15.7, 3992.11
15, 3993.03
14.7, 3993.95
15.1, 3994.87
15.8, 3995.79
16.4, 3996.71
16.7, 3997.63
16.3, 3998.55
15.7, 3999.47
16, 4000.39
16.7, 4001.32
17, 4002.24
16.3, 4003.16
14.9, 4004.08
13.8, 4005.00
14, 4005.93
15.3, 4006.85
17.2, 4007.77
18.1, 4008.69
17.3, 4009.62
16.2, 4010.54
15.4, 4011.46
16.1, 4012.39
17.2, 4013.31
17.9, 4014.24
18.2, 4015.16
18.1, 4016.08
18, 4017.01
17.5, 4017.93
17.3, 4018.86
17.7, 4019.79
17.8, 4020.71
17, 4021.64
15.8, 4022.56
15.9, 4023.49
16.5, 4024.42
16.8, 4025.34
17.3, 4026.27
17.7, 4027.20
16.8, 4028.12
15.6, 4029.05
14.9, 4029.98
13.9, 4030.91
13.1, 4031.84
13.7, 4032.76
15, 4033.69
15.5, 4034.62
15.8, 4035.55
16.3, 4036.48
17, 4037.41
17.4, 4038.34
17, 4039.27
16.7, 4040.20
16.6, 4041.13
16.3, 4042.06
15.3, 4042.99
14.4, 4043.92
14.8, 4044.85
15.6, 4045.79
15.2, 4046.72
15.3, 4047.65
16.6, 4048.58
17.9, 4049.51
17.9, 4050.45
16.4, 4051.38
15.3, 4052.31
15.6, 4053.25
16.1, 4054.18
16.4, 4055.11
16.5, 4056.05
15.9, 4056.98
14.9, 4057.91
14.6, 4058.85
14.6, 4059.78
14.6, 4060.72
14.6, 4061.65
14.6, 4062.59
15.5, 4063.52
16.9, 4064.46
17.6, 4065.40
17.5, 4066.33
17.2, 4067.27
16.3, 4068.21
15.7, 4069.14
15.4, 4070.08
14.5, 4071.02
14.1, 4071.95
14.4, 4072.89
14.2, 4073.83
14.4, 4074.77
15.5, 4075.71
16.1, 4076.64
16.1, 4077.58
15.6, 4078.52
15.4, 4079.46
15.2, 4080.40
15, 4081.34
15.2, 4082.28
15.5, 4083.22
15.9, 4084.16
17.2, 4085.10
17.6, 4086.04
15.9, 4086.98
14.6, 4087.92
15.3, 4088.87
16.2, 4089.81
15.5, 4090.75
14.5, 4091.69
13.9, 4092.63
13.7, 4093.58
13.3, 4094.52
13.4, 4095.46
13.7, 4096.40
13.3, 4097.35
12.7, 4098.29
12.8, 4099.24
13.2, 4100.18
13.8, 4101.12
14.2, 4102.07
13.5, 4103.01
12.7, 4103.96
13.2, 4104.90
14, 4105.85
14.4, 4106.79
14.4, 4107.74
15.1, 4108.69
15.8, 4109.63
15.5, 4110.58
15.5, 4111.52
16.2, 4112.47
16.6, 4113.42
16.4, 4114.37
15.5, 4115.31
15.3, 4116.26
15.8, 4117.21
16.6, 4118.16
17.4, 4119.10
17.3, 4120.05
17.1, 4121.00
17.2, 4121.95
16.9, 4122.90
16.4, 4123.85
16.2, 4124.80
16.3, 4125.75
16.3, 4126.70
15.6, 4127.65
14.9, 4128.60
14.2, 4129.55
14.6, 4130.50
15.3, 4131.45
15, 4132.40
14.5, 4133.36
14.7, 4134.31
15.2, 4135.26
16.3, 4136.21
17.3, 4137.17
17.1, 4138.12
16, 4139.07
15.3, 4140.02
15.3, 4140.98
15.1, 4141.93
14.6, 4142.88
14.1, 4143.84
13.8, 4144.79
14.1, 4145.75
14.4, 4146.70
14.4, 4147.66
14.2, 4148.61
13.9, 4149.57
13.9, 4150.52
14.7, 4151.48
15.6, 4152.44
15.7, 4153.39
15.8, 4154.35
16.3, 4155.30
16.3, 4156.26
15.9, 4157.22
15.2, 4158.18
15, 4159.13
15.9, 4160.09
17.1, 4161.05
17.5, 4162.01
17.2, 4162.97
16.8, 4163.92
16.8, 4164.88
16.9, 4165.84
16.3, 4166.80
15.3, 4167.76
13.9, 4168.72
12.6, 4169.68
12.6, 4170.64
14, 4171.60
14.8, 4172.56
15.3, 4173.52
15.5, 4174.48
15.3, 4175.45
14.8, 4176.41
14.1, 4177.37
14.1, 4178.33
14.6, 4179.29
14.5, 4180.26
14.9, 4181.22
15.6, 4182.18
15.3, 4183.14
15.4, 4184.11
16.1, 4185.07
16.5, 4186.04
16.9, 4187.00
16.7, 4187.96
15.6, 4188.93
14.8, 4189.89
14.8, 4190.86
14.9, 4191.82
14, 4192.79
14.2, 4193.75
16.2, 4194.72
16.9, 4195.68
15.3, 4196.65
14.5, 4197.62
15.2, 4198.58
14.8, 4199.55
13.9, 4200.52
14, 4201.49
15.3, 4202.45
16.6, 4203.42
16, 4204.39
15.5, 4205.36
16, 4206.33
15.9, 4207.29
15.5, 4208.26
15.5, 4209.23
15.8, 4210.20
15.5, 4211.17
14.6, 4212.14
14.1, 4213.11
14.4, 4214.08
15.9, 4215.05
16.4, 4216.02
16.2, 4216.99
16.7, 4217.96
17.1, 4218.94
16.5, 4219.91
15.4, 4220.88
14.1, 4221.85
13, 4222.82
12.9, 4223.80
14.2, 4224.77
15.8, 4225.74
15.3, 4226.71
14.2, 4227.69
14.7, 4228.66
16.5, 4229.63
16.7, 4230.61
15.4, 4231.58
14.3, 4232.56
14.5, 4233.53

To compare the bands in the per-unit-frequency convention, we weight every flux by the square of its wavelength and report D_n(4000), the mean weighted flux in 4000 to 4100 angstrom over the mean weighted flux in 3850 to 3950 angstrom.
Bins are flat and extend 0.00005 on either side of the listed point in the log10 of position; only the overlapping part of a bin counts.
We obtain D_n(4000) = 1.5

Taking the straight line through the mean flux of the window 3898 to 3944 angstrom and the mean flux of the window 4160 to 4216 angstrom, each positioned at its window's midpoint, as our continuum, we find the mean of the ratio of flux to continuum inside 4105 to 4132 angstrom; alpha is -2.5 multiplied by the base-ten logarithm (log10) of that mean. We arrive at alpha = -0.11 mag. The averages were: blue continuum 11.2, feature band 15.8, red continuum 15.3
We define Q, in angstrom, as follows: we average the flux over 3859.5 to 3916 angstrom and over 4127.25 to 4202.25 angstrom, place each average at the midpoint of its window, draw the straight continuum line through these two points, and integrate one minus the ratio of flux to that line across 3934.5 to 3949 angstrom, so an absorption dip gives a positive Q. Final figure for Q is 2.1 angstrom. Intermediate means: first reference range 11.6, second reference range 15.2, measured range 10.6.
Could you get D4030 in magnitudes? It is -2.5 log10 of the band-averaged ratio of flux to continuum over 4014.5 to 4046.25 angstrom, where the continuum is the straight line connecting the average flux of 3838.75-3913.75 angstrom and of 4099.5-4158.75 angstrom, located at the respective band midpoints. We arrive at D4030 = -0.19 mag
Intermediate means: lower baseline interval 11.3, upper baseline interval 15.3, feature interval 16.3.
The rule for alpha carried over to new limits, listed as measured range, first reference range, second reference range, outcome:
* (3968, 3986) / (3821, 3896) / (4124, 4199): 0.09 mag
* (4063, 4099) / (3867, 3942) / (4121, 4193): -0.09 mag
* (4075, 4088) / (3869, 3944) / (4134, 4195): -0.14 mag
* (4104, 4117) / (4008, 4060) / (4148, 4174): 0.04 mag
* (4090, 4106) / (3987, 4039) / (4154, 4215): 0.16 mag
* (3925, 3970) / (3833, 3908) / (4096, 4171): 0.18 mag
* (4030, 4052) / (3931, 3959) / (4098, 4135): -0.18 mag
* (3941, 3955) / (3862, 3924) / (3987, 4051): 0.05 mag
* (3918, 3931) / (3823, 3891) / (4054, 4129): 0.12 mag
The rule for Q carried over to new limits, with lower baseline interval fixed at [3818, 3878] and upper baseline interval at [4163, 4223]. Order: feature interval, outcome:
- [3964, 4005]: -2.3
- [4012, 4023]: -4.1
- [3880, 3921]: -4.1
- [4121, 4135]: -1.3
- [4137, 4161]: -0.9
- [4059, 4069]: -1.9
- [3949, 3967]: 0.8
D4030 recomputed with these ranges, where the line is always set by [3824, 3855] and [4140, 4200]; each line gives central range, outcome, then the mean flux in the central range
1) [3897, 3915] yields -0.24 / 13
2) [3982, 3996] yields -0.24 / 14.9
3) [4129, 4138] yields -0.06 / 15.3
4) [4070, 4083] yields -0.12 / 15.1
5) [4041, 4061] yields -0.21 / 15.8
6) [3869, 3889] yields -0.07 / 10.5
